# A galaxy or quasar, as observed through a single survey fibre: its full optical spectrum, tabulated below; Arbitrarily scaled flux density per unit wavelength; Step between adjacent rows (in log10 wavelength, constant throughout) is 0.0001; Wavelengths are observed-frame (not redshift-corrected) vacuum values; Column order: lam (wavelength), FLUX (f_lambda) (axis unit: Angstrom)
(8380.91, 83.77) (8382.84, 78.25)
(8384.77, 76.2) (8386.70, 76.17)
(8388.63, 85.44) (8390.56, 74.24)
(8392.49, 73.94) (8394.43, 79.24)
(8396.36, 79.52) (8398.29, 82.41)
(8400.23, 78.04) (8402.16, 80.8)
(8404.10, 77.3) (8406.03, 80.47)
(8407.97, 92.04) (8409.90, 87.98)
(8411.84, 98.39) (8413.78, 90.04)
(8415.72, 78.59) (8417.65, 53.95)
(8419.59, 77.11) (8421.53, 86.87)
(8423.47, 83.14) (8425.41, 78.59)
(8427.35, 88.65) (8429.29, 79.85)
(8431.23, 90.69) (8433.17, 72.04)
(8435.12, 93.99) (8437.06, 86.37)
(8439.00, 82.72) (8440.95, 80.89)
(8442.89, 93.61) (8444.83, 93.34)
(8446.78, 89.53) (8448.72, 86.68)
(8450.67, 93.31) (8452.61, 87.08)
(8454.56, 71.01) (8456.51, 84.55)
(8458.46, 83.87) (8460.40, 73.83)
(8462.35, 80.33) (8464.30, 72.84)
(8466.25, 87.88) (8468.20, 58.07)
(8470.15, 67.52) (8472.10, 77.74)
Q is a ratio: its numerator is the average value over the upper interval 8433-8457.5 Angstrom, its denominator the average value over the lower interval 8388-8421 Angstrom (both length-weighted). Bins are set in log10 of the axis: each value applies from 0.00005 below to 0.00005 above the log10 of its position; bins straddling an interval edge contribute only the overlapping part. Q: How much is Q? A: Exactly 1.1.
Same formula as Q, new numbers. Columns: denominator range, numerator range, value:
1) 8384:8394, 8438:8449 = 1.14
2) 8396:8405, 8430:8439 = 1.07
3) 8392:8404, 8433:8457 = 1.09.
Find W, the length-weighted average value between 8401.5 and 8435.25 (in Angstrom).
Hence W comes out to 82.5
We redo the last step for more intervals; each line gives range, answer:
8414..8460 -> 83.3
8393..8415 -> 83.9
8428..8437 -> 84.5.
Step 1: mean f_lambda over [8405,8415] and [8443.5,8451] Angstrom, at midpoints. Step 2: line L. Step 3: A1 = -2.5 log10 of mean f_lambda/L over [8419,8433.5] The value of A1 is 0.09 mag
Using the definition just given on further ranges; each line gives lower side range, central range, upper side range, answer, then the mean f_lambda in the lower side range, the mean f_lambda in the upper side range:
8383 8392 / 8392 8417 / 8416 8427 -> -0.074 mag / 77.9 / 76.9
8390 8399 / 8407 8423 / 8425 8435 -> -0.030 mag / 77.9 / 83.1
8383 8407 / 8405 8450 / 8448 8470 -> -0.075 mag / 78.6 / 79.4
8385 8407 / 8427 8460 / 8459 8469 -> -0.123 mag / 78.8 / 75.3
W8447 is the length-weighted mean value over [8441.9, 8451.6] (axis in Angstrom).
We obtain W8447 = 91.3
